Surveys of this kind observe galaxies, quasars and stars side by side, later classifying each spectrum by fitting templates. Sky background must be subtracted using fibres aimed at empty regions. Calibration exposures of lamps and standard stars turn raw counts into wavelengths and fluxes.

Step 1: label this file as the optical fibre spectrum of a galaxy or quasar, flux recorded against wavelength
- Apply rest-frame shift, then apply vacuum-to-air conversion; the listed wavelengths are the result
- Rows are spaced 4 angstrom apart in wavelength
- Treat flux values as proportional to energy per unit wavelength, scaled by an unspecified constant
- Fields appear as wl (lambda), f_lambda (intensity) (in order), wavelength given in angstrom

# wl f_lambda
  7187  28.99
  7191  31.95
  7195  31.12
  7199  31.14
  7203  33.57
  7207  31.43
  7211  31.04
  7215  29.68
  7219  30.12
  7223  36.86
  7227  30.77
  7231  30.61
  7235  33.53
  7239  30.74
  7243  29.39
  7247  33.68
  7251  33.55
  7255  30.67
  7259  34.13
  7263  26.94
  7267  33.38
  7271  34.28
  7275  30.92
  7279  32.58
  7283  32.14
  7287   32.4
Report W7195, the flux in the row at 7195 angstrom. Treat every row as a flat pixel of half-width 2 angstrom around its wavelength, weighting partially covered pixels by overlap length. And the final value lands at 31.12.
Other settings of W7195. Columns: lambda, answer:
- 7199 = 31.14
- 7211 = 31.04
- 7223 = 36.86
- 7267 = 33.38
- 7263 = 26.94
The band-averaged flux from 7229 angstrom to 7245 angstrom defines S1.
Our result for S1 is 31.1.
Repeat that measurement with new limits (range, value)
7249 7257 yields 32.1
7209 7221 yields 30.3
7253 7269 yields 31.3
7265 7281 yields 32.8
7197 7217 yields 31.4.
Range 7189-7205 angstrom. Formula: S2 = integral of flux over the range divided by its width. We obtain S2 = 31.9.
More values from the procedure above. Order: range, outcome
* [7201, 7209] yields 32.5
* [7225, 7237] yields 31.6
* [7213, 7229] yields 31.9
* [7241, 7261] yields 32.3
